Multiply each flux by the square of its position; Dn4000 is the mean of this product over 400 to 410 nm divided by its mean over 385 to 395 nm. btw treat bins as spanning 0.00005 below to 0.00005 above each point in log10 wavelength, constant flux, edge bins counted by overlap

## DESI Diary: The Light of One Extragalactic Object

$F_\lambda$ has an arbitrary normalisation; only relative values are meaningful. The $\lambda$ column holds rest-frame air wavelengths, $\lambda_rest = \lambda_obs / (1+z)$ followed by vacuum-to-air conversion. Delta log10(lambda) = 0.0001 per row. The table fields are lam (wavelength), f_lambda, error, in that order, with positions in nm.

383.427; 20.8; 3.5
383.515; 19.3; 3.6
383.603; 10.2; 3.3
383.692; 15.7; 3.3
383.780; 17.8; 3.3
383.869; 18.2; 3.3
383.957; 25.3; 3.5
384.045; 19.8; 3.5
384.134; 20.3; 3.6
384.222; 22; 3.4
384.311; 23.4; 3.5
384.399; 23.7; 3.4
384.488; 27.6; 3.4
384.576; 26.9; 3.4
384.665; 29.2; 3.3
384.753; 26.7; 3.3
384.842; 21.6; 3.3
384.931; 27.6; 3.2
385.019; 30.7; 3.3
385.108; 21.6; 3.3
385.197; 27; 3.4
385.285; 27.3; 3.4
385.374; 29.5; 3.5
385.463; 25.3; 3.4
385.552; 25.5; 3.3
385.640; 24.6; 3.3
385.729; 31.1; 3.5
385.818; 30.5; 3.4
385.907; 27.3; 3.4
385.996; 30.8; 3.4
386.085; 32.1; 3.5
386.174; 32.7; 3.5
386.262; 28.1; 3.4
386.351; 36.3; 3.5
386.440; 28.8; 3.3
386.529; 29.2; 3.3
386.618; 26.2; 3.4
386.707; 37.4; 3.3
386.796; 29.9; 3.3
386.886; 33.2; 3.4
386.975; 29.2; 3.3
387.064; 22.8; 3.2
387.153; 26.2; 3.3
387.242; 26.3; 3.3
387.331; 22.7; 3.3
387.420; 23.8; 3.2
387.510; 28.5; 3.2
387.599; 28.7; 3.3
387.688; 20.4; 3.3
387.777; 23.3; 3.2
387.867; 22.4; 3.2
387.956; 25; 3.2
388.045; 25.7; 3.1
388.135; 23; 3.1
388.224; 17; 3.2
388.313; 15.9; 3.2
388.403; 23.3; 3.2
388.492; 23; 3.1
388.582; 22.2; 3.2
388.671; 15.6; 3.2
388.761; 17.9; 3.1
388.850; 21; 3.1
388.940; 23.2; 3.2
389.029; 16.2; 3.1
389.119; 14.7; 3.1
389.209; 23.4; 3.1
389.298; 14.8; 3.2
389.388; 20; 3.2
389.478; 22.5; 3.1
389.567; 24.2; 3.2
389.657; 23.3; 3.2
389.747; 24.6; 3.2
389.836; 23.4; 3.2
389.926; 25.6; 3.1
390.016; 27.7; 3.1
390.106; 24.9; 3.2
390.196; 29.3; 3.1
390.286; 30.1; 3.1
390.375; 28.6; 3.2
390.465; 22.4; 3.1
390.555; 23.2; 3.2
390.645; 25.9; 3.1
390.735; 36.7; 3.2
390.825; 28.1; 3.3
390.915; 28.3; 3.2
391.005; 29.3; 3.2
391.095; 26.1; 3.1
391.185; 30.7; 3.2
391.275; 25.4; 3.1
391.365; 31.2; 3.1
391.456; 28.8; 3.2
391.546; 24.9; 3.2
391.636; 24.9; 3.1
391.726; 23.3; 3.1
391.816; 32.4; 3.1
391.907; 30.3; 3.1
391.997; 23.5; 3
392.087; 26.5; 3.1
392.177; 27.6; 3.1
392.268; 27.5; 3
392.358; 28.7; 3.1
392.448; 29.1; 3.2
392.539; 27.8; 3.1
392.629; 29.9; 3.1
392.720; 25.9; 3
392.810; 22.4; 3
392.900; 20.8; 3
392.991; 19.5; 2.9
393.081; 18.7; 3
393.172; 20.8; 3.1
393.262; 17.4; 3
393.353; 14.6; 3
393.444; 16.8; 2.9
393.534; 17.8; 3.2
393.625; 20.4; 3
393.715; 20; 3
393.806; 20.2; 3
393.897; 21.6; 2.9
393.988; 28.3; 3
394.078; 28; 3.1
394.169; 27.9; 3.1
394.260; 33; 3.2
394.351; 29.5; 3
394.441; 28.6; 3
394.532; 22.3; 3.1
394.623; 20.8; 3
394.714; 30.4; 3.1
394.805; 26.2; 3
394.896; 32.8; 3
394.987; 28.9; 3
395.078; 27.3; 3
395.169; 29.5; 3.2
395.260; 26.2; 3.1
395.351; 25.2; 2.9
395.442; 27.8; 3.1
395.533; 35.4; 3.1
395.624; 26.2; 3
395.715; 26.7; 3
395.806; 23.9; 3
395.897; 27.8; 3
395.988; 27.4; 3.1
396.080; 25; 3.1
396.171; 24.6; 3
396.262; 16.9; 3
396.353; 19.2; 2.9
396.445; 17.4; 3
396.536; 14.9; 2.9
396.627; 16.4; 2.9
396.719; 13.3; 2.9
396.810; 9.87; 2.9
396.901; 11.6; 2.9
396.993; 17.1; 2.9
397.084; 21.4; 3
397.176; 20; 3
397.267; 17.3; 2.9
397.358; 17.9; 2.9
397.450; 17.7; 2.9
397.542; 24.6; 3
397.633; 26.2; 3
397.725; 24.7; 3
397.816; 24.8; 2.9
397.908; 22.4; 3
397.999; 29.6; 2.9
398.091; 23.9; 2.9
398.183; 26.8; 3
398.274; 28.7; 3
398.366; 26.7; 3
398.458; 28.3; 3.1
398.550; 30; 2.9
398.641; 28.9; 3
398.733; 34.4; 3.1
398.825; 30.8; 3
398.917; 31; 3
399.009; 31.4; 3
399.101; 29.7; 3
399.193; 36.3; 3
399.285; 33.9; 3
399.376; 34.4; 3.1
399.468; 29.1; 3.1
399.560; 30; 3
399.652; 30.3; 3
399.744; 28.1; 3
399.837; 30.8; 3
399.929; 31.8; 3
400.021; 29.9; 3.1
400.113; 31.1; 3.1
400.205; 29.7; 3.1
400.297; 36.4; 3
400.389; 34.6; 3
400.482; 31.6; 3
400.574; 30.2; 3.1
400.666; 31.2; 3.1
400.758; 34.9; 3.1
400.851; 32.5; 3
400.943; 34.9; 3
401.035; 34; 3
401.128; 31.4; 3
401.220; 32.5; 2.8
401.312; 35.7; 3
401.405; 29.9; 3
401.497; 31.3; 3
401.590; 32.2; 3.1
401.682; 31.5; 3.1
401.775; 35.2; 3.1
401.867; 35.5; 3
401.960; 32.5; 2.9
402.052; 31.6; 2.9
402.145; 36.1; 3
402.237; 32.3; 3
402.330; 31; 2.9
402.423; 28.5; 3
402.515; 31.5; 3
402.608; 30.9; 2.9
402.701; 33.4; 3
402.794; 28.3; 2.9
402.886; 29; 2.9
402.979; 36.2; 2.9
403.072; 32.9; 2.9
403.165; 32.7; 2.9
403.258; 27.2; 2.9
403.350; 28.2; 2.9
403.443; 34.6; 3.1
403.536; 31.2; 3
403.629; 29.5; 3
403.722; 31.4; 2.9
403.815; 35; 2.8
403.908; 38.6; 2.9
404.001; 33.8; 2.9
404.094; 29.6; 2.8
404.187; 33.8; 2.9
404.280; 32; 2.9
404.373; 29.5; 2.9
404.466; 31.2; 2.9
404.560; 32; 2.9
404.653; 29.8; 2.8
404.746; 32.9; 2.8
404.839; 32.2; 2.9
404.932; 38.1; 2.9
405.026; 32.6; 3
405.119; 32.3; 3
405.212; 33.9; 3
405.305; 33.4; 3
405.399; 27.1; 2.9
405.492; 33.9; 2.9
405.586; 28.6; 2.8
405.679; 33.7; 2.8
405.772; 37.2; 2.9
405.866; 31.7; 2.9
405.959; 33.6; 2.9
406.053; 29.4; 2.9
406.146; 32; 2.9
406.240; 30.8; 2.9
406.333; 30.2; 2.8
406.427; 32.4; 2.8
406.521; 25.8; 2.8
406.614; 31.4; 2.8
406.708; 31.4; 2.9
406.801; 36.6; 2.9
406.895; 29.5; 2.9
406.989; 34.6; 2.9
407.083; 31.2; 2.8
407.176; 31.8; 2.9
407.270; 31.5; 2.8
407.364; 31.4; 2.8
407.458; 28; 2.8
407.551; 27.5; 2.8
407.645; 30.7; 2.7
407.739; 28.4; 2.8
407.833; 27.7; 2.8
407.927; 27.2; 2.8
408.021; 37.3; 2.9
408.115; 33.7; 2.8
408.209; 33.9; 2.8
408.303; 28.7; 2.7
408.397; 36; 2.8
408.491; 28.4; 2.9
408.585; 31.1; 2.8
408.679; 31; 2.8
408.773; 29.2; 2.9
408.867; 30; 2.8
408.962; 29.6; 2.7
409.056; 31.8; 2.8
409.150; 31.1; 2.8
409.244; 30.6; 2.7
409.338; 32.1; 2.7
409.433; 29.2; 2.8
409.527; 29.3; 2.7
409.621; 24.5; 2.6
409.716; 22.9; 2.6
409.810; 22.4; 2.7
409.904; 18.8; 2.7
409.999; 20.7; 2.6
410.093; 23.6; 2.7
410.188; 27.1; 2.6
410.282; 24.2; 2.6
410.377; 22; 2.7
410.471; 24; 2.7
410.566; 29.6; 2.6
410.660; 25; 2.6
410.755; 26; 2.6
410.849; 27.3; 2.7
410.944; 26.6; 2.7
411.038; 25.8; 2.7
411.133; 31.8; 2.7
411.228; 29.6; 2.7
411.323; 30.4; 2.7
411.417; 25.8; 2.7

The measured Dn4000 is 1.33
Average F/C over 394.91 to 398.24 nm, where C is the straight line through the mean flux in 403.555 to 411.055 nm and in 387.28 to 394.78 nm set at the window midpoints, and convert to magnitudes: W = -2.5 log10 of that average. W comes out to 0.154 mag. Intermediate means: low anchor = 24.3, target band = 22.8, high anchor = 30.1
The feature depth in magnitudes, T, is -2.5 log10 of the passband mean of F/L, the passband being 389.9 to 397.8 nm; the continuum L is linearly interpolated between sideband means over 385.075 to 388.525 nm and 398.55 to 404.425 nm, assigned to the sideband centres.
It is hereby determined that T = 0.19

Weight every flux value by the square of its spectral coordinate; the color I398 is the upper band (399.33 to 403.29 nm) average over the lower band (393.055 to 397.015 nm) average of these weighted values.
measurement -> 1.4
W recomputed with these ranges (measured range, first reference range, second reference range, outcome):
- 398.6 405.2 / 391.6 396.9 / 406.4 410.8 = -0.201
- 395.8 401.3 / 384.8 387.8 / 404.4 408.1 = 0.129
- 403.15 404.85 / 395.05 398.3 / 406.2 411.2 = -0.201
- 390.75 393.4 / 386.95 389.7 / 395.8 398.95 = -0.153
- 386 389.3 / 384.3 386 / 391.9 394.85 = 0.057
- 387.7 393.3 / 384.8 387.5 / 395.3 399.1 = 0.089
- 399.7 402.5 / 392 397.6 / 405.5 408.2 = -0.175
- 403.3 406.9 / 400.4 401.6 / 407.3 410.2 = -0.052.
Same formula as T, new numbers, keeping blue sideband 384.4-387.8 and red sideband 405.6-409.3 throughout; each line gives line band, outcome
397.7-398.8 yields 0.08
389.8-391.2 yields 0.04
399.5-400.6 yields -0.04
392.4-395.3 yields 0.19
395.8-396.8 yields 0.41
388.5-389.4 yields 0.43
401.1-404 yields -0.06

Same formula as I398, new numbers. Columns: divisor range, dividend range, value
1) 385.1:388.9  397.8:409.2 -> 1.31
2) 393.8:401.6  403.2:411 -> 1.16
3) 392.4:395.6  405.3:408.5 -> 1.34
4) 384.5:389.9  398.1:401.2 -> 1.32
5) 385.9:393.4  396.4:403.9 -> 1.21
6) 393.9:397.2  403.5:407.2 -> 1.40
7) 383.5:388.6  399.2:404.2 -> 1.37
